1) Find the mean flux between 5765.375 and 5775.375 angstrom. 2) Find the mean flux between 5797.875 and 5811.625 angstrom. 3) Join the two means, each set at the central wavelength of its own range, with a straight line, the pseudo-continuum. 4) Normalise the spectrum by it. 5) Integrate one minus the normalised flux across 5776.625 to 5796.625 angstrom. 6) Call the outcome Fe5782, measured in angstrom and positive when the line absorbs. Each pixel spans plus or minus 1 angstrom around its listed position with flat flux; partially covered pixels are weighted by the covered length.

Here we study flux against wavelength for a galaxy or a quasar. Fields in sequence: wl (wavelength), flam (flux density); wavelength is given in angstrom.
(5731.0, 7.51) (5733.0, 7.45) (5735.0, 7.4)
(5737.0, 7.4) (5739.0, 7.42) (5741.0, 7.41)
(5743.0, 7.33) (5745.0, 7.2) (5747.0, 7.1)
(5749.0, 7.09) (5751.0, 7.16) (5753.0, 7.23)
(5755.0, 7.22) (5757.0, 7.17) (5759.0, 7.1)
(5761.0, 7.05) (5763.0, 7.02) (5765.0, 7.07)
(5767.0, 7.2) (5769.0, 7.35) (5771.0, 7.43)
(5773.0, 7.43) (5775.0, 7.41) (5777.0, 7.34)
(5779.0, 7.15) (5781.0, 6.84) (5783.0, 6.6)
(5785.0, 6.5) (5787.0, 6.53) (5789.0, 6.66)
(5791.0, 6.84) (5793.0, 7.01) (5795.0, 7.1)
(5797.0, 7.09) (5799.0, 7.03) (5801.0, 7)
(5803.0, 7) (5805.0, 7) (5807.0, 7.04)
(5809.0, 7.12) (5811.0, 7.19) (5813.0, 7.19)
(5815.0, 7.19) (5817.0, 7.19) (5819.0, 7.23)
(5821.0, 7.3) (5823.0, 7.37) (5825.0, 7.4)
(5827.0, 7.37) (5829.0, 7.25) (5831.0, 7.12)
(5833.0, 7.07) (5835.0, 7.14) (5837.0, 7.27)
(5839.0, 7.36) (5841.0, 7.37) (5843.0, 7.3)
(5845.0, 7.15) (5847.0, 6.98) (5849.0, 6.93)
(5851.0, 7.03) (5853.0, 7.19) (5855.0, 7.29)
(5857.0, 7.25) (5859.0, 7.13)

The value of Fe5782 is 0.99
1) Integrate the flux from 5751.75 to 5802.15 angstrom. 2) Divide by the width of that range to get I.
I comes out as 7.06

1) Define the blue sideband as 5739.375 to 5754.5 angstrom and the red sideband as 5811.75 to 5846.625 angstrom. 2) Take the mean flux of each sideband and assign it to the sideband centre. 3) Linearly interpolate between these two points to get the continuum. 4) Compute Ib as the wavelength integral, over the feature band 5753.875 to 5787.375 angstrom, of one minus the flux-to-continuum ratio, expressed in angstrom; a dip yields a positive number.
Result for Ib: 0.6 angstrom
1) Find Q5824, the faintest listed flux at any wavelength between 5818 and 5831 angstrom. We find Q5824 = 7.12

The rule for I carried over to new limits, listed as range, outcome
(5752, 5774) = 7.21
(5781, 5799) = 6.81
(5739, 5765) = 7.18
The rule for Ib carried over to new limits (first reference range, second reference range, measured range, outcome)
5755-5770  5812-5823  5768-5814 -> 1.0 angstrom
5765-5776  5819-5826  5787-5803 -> 0.9 angstrom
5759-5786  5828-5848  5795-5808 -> 0.2 angstrom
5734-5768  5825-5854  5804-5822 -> 0.1 angstrom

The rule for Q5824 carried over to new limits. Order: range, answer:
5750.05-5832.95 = 6.5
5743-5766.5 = 7.02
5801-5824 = 7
